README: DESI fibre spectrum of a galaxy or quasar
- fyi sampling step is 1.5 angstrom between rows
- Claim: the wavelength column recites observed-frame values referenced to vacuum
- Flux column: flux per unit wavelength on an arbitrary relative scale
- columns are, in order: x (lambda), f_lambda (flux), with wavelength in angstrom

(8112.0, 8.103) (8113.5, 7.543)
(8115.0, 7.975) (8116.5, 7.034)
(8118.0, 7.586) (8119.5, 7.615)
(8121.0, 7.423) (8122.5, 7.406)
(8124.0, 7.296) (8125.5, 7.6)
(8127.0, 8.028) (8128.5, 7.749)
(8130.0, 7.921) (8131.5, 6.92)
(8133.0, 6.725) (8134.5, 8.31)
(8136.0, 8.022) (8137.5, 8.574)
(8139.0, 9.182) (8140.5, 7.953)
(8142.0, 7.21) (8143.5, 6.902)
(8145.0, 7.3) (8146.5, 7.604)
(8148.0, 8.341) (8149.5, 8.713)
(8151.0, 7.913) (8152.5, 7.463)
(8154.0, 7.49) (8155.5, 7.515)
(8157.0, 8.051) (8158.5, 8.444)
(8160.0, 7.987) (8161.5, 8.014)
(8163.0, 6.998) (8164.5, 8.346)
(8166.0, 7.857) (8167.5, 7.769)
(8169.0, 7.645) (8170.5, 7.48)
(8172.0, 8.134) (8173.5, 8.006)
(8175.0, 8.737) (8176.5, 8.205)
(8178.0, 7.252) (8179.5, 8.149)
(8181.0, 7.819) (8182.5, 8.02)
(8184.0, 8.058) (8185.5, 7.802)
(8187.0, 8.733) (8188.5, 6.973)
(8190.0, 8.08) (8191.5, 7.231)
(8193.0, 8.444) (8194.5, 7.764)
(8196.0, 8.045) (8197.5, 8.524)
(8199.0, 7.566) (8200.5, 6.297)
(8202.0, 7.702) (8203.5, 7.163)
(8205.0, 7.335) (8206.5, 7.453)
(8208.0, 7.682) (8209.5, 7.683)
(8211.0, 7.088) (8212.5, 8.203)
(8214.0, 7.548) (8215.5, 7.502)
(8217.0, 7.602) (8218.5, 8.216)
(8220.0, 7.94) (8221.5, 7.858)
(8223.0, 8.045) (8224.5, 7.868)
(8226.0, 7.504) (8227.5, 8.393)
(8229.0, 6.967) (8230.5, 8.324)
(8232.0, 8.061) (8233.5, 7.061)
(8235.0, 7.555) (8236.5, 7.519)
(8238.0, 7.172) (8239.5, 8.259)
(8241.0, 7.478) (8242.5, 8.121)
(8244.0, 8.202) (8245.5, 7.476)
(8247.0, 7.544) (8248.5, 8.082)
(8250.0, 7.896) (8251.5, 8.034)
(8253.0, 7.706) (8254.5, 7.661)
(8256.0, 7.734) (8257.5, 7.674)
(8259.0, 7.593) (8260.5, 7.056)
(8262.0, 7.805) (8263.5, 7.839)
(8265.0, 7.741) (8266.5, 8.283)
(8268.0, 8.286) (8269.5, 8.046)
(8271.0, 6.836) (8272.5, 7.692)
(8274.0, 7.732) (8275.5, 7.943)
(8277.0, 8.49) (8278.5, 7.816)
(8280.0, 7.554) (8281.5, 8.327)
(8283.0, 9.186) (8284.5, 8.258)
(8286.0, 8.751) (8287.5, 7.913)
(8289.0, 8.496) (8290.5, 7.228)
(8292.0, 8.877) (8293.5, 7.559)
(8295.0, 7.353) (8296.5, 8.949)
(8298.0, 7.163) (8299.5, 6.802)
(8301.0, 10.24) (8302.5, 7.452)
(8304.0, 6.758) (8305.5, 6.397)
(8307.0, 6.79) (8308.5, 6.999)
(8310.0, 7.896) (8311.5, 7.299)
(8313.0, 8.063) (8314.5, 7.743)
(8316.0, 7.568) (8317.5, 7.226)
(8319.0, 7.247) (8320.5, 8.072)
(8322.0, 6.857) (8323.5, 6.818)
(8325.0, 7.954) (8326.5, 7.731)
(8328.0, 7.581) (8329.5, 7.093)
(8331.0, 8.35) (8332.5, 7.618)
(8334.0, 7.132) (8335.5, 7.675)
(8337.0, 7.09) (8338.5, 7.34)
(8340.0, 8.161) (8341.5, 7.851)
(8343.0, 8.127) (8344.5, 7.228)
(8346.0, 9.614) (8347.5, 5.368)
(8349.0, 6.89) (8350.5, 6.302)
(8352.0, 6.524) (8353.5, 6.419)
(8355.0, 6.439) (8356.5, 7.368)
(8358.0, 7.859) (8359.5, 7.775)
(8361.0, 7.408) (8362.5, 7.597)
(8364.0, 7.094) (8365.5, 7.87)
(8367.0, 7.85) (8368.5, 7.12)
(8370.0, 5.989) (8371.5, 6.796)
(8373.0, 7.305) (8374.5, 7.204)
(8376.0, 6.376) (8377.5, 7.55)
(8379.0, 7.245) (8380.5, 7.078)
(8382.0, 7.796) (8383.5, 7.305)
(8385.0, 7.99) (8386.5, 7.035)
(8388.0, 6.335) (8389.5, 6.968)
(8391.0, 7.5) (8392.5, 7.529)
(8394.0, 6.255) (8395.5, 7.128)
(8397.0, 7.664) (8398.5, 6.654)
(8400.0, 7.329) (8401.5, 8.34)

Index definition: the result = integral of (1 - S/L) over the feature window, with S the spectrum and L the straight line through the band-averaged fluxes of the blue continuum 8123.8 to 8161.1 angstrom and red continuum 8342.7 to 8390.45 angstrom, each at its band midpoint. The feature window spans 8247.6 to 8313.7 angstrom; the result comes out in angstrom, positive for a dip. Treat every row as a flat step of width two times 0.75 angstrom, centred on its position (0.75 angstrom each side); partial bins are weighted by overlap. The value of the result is -3.6 angstrom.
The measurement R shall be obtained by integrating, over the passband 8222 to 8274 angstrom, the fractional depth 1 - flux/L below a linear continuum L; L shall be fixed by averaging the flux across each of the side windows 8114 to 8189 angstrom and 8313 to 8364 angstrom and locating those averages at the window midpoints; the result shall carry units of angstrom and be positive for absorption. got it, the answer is -1.1 angstrom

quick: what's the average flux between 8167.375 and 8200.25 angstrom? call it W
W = 7.91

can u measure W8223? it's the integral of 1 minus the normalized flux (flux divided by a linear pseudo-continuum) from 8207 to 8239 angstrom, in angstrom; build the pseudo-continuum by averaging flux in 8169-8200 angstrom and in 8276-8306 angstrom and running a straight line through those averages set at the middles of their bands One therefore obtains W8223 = 1.0 angstrom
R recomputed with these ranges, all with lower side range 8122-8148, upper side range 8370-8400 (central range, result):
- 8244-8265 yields -0.8 angstrom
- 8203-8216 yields 0.0 angstrom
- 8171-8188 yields -1.0 angstrom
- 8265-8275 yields -0.6 angstrom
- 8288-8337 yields -2.0 angstrom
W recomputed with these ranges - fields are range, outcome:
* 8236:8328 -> 7.76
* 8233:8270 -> 7.76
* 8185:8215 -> 7.66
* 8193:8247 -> 7.7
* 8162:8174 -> 7.78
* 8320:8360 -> 7.37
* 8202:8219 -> 7.58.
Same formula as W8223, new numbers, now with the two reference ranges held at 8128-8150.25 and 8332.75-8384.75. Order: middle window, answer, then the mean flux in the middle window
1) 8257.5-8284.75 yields -1.5 angstrom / 7.9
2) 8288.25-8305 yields -1.0 angstrom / 7.88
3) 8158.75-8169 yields -0.1 angstrom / 7.85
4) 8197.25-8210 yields 0.4 angstrom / 7.45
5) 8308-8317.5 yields -0.3 angstrom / 7.58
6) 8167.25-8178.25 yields -0.3 angstrom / 7.94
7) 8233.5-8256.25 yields -0.5 angstrom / 7.74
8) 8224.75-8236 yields -0.2 angstrom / 7.7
